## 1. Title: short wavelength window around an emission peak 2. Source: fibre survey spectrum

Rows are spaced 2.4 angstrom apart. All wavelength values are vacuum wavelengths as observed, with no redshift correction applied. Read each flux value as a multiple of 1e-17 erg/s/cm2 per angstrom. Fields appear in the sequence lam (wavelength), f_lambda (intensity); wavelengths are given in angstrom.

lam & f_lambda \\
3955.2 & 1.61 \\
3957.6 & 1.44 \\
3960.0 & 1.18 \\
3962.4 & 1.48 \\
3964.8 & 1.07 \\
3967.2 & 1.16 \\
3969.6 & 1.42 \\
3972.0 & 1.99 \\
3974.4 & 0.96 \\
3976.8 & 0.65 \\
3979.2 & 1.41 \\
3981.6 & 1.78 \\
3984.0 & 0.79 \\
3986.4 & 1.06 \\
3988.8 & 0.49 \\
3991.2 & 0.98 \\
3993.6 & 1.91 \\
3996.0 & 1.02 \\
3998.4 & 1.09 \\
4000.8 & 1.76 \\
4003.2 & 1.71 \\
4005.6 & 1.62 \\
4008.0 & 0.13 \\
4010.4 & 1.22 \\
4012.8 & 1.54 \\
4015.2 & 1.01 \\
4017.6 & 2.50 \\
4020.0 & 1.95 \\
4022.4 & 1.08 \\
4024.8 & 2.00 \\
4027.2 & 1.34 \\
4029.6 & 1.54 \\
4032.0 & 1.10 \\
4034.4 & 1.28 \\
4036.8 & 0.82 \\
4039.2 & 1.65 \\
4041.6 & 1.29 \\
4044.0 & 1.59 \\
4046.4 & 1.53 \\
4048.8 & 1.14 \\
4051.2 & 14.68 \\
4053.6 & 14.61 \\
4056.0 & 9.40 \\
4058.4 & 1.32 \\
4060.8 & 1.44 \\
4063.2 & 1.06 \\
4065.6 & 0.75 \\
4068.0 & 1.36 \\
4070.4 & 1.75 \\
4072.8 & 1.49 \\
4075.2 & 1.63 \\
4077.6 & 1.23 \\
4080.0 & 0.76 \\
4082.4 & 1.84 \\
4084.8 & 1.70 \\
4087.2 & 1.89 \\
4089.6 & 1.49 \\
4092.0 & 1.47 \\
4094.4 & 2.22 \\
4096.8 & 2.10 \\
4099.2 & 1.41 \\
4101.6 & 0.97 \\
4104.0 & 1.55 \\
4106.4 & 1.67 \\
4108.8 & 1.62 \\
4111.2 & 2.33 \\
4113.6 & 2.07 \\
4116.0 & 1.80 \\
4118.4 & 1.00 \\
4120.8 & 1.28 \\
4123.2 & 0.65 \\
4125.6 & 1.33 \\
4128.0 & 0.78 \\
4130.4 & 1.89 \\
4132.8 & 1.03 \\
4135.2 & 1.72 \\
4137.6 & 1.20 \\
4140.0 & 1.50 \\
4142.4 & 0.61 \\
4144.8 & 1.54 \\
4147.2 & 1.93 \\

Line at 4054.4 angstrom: [O II] 3727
